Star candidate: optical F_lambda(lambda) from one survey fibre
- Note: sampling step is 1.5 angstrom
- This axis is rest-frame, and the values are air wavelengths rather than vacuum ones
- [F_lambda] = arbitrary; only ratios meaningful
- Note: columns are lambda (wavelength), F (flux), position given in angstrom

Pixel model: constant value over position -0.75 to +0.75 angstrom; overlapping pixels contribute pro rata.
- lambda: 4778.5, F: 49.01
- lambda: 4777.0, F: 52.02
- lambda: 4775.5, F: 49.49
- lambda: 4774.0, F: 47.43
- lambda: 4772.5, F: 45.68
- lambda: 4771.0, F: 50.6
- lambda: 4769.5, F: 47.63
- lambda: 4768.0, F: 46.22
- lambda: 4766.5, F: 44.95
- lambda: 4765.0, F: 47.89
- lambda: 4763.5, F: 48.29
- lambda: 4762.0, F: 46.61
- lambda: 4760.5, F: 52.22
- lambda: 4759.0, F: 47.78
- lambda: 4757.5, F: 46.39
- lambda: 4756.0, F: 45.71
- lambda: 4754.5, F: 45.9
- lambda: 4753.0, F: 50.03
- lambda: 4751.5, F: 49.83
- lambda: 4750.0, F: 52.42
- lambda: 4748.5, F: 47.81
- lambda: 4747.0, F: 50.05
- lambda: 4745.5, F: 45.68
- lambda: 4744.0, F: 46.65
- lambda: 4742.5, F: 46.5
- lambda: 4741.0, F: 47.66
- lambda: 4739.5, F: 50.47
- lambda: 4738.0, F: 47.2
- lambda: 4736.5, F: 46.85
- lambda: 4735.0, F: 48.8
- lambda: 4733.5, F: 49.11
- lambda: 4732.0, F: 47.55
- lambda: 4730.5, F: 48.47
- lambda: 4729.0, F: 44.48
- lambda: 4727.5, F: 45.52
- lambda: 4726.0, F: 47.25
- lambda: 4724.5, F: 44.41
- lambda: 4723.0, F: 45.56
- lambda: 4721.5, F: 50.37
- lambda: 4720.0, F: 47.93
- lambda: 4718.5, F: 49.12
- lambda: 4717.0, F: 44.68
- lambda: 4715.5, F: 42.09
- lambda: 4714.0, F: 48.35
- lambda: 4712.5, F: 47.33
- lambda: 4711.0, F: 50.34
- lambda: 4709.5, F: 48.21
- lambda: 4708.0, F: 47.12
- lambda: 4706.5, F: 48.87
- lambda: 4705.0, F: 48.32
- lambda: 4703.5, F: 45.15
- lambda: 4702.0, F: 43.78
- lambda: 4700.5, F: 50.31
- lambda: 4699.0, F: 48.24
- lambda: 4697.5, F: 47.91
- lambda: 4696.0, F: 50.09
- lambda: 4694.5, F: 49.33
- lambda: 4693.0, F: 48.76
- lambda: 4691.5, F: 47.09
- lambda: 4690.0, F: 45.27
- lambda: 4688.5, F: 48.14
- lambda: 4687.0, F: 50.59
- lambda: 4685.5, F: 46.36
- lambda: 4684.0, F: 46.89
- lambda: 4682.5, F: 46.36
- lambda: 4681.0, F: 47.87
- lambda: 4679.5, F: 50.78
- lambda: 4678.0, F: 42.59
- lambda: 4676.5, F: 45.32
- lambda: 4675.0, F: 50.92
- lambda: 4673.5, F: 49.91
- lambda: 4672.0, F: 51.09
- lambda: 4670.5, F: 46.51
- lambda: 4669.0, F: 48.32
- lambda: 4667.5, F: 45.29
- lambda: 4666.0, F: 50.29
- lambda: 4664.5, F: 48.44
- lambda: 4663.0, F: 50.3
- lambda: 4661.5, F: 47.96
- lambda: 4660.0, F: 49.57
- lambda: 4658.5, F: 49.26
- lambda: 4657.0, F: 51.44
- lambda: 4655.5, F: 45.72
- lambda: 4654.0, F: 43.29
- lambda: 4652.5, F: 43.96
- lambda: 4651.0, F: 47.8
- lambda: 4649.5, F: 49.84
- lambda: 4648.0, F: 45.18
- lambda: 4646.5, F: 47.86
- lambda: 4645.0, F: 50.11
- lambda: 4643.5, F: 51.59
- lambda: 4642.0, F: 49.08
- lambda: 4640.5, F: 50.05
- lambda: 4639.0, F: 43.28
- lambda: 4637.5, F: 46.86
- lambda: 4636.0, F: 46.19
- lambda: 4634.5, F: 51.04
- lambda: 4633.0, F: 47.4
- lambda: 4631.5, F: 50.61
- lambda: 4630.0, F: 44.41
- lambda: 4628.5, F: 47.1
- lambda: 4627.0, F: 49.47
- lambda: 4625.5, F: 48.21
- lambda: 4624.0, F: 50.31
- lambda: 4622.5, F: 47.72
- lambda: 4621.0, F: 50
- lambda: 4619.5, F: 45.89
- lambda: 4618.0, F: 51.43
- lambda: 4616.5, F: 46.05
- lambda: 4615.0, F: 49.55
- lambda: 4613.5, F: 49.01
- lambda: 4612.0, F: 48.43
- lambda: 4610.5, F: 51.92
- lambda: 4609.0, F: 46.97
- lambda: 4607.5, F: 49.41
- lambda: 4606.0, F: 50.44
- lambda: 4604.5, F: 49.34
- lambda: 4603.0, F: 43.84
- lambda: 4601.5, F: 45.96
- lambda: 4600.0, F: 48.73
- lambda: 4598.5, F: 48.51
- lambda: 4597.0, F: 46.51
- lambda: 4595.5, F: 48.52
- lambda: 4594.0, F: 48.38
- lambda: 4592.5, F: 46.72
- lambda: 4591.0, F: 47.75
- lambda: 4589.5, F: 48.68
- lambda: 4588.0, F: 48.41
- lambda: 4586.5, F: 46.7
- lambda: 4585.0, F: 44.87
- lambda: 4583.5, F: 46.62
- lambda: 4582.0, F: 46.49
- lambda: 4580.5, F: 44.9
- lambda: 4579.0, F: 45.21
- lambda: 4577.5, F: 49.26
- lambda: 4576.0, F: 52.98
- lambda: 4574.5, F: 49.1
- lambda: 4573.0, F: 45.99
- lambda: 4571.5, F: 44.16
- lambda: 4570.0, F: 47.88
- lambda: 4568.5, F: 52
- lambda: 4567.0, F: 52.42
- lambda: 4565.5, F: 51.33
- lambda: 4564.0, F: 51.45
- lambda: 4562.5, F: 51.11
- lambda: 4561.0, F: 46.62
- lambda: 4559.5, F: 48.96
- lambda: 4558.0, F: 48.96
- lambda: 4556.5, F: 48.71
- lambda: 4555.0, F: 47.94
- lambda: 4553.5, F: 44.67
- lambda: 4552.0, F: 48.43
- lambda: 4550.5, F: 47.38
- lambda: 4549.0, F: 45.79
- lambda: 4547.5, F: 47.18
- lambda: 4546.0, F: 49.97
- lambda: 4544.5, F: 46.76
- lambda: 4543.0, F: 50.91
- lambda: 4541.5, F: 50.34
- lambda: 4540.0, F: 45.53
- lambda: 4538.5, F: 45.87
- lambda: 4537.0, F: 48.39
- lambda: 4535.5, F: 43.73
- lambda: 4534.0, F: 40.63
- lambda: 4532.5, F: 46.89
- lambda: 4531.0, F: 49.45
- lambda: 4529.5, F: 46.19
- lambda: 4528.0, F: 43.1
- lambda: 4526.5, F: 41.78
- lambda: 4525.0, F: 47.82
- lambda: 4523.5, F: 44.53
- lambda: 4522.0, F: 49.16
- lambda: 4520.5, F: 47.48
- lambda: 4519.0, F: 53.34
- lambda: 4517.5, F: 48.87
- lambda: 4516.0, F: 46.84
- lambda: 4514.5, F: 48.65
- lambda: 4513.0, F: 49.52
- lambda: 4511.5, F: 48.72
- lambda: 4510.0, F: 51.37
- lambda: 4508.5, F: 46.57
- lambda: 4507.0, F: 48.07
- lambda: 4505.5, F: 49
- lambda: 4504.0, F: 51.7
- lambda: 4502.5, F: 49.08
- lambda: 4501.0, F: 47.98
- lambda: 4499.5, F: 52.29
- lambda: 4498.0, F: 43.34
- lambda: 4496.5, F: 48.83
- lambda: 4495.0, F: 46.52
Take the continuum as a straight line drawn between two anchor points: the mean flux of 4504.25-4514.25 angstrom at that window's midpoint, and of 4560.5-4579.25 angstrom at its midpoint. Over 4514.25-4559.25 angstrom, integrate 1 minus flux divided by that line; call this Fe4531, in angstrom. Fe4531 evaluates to 1.8 angstrom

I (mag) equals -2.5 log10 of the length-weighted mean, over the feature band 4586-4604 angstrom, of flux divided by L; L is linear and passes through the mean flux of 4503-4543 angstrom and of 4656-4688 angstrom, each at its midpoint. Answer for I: 0.01 mag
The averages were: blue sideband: 47.5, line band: 47.4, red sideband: 48.4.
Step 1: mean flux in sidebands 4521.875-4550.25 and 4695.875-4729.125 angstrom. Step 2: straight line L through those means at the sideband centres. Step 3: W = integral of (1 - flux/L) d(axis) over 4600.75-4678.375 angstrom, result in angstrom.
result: -2.1 angstrom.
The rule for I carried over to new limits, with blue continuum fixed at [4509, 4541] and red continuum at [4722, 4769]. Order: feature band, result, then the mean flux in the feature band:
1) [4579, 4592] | 0.01 mag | 46.7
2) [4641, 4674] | -0.02 mag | 48.3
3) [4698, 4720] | 0.00 mag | 47.3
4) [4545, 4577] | -0.04 mag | 48.7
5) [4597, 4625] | -0.03 mag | 48.5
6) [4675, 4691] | 0.01 mag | 47.2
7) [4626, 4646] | -0.02 mag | 48.2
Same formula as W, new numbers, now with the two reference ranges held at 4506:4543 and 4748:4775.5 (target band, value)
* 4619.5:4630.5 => -0.1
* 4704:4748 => 0.5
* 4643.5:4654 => 0.0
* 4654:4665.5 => -0.2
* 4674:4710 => 0.1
